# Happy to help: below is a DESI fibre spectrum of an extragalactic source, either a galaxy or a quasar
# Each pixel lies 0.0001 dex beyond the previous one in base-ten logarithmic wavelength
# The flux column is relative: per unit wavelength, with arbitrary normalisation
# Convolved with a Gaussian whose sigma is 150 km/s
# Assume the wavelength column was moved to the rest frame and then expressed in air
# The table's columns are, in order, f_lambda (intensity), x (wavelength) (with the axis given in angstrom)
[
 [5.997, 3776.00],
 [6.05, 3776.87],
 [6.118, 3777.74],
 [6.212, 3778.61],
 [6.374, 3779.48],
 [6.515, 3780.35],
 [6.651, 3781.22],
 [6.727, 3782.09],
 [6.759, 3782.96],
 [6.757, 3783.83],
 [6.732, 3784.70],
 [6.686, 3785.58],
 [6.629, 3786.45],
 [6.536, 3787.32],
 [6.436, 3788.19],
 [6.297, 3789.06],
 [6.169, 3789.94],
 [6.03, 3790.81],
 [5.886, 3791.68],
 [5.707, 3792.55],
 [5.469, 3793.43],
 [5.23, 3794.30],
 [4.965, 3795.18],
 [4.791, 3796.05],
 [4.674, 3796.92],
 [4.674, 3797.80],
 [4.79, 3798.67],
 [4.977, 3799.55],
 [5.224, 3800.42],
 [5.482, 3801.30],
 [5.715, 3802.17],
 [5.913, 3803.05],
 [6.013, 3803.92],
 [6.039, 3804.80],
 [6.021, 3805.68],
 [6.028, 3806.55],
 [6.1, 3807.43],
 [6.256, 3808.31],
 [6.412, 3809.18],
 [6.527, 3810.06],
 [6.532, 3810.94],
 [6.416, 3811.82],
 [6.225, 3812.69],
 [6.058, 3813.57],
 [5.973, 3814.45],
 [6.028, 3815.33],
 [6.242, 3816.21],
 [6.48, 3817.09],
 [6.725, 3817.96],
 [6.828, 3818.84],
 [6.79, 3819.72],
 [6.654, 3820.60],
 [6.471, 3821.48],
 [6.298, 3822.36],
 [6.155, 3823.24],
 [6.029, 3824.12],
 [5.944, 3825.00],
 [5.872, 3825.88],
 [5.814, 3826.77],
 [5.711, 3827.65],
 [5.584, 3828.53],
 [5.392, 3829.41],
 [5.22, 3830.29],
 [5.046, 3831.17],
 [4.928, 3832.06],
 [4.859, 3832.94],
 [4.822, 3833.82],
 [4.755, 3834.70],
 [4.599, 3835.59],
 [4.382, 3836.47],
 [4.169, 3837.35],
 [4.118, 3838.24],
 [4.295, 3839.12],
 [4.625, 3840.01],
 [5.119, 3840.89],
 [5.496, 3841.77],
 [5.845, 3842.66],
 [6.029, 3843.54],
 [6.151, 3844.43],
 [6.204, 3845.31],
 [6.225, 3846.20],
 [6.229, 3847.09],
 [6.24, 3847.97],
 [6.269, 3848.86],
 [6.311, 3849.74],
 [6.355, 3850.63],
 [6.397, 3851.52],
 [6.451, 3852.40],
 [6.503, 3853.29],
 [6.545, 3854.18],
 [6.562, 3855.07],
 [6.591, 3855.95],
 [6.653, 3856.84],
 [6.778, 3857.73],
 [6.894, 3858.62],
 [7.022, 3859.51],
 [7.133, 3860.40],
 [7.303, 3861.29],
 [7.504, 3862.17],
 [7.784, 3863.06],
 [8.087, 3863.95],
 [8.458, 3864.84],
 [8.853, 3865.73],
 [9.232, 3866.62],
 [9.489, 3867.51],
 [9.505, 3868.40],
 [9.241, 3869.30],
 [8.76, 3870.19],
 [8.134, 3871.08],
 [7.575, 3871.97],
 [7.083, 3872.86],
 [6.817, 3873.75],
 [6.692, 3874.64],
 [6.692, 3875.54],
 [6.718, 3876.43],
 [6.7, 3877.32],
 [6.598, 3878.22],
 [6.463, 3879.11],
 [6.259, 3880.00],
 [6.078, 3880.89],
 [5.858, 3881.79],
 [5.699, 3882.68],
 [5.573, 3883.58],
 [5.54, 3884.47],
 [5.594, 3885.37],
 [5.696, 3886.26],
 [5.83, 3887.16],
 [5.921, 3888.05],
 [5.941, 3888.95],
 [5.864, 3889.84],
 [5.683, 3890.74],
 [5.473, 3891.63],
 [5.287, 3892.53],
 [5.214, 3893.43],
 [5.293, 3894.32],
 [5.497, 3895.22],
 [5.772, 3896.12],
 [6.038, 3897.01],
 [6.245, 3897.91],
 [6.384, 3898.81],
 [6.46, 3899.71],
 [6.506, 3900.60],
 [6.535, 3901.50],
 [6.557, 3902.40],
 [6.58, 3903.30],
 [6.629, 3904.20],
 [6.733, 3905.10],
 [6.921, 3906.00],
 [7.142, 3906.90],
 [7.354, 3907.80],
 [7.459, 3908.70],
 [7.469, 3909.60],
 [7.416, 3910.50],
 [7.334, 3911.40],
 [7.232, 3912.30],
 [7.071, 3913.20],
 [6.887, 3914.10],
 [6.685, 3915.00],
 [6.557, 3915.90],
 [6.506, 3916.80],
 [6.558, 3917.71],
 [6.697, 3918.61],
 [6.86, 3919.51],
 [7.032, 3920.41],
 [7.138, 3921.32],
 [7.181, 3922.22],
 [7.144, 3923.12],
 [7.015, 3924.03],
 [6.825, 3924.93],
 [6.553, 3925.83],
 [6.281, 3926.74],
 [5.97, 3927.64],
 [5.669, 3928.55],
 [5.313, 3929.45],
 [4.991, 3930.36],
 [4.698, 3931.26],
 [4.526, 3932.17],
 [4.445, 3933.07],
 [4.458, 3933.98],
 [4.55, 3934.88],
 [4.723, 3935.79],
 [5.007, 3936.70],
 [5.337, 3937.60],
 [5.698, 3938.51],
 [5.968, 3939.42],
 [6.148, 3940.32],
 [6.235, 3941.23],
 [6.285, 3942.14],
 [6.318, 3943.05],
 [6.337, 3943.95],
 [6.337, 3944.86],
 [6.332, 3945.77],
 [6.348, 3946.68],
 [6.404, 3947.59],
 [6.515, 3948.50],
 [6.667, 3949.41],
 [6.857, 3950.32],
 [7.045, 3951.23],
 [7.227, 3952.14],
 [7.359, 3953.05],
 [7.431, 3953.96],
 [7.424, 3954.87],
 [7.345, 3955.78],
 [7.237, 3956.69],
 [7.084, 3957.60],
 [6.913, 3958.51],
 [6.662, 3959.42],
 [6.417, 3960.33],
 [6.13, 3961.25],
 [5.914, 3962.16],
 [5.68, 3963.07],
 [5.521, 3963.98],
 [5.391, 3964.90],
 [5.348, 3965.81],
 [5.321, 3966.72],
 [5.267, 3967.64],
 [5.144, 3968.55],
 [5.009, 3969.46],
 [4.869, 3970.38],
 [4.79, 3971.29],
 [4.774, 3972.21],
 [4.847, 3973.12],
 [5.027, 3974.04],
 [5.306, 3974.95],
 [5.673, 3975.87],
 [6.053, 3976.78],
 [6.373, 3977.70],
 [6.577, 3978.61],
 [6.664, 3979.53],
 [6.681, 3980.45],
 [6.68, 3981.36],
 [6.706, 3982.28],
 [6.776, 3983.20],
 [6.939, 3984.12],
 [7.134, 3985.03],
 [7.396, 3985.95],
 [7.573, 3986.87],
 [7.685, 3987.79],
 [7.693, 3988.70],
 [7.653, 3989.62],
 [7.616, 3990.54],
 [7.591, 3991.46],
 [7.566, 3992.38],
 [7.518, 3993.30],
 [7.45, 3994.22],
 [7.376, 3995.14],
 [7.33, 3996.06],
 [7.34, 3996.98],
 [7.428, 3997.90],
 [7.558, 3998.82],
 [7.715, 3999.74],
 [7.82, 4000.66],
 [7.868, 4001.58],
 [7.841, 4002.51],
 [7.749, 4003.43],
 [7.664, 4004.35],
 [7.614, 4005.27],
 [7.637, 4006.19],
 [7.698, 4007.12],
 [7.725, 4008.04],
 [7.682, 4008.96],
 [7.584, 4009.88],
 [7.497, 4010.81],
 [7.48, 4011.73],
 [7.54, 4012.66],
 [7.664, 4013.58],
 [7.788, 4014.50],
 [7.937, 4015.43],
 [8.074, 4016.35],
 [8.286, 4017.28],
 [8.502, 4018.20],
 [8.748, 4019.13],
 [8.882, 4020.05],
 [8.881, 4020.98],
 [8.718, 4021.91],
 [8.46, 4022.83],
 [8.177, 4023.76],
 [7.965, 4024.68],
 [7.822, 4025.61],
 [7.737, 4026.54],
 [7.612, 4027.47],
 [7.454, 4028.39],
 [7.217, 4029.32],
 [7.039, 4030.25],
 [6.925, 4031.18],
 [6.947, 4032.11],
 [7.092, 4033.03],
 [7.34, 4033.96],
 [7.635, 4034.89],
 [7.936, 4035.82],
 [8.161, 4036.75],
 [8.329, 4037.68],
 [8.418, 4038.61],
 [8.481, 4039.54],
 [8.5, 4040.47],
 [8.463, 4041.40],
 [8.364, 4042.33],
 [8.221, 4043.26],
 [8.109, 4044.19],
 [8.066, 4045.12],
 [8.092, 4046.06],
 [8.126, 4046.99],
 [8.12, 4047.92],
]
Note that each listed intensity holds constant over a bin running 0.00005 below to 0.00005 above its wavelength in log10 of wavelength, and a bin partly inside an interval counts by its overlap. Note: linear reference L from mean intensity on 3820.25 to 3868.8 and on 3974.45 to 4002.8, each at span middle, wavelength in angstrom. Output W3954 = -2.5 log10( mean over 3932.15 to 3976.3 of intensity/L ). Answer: 0.17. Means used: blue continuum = 6.25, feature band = 5.92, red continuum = 7.14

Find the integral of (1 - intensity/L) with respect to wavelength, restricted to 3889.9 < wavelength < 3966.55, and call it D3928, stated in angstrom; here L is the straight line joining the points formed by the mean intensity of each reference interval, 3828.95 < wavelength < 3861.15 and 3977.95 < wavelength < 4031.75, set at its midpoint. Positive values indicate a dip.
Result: 4.7 angstrom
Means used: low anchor 5.77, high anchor 7.61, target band 6.31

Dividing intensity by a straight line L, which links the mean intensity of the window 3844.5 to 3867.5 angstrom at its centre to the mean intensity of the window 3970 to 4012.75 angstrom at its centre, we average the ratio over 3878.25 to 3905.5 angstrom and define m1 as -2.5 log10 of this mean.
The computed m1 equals 0.174 mag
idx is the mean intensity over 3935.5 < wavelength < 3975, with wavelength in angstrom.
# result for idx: 6.06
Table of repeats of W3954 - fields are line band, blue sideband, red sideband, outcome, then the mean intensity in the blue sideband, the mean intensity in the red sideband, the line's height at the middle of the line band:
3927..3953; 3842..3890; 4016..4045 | 0.25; 6.83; 8.02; 7.36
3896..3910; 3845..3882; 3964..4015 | 0.06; 7.14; 6.84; 7.04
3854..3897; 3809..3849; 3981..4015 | -0.10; 5.75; 7.5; 6.23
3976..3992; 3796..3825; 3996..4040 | 0.07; 6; 7.82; 7.52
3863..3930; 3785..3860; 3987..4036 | -0.02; 5.87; 7.73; 6.6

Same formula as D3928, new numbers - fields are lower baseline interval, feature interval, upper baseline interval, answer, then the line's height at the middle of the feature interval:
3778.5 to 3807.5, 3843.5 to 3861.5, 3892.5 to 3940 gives -1.3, 6.07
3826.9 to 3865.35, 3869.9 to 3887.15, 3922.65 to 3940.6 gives -2.0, 5.83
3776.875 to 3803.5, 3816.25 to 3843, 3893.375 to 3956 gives 2.3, 6.04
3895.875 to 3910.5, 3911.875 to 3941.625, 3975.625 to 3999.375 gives 3.3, 6.83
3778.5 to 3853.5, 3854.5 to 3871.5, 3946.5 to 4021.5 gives -4.7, 6.17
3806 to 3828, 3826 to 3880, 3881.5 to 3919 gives -1.5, 6.29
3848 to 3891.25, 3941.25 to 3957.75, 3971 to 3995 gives -0.1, 6.74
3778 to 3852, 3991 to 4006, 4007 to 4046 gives 0.1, 7.66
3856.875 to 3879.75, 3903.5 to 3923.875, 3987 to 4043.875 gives 1.8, 7.69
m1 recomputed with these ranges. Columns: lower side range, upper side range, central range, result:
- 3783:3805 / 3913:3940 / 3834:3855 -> 0.04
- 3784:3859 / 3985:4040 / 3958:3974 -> 0.30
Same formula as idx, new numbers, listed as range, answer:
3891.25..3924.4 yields 6.62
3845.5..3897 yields 6.71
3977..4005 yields 7.32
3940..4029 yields 7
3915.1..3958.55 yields 6.28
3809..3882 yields 6.42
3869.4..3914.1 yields 6.48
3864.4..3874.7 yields 8.38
